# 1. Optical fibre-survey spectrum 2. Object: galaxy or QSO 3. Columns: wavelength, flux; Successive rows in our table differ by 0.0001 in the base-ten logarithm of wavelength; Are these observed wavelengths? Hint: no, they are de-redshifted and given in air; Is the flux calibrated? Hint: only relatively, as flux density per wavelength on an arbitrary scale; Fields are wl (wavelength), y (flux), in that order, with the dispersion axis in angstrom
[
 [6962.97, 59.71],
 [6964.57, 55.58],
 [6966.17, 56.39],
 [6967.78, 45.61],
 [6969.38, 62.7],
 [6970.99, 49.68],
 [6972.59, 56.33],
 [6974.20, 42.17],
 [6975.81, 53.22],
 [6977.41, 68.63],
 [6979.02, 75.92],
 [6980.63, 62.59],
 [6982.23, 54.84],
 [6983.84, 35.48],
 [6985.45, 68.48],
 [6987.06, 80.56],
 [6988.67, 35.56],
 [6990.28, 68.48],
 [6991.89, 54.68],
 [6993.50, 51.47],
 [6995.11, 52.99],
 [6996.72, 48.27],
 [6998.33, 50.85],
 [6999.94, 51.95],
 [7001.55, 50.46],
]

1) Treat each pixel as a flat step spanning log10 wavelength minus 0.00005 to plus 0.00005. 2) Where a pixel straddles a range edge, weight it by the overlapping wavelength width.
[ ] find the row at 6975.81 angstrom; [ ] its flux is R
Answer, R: 53.22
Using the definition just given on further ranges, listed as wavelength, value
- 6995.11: 52.99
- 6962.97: 59.71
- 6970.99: 49.68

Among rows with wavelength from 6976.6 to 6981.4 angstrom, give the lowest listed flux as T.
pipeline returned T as 62.59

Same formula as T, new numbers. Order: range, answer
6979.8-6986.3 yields 35.48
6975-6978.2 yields 53.22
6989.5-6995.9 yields 51.47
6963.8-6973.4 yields 45.61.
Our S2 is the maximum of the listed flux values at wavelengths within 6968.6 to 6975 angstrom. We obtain 62.7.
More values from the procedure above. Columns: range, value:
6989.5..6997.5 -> 68.48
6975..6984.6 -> 75.92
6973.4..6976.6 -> 53.22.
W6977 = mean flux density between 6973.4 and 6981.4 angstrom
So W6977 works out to 60.5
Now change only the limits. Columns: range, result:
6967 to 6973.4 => 53.6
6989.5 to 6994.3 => 58.2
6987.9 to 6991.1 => 52.2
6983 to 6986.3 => 52.3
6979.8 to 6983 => 59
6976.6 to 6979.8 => 72.2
